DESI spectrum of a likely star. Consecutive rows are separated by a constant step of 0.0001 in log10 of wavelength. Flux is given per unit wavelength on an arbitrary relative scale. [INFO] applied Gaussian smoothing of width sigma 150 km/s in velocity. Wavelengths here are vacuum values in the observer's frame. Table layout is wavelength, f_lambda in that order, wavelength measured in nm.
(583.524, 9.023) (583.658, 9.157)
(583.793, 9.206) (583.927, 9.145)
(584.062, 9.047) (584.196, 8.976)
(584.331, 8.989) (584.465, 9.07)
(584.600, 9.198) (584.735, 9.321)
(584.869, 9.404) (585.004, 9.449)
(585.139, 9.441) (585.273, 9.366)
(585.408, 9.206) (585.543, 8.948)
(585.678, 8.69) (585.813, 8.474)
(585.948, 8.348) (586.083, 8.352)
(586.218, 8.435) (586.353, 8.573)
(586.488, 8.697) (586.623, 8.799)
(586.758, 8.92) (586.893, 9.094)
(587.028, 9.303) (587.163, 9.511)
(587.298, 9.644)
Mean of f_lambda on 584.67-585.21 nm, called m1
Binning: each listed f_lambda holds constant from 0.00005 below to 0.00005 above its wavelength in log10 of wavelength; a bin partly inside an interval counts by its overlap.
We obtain 9.42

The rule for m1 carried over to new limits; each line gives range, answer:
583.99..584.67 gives 9.05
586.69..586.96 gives 9.01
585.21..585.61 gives 9.16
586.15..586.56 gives 8.57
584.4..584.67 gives 9.11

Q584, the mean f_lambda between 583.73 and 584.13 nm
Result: 9.14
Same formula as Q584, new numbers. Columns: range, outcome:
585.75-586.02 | 8.4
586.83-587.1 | 9.22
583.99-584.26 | 9.01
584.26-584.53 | 9.03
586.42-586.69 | 8.75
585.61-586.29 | 8.45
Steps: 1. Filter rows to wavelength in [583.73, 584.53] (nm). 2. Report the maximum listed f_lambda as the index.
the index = 9.206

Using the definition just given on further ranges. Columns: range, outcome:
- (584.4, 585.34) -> 9.449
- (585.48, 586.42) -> 8.948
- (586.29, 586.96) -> 9.094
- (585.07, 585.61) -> 9.441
